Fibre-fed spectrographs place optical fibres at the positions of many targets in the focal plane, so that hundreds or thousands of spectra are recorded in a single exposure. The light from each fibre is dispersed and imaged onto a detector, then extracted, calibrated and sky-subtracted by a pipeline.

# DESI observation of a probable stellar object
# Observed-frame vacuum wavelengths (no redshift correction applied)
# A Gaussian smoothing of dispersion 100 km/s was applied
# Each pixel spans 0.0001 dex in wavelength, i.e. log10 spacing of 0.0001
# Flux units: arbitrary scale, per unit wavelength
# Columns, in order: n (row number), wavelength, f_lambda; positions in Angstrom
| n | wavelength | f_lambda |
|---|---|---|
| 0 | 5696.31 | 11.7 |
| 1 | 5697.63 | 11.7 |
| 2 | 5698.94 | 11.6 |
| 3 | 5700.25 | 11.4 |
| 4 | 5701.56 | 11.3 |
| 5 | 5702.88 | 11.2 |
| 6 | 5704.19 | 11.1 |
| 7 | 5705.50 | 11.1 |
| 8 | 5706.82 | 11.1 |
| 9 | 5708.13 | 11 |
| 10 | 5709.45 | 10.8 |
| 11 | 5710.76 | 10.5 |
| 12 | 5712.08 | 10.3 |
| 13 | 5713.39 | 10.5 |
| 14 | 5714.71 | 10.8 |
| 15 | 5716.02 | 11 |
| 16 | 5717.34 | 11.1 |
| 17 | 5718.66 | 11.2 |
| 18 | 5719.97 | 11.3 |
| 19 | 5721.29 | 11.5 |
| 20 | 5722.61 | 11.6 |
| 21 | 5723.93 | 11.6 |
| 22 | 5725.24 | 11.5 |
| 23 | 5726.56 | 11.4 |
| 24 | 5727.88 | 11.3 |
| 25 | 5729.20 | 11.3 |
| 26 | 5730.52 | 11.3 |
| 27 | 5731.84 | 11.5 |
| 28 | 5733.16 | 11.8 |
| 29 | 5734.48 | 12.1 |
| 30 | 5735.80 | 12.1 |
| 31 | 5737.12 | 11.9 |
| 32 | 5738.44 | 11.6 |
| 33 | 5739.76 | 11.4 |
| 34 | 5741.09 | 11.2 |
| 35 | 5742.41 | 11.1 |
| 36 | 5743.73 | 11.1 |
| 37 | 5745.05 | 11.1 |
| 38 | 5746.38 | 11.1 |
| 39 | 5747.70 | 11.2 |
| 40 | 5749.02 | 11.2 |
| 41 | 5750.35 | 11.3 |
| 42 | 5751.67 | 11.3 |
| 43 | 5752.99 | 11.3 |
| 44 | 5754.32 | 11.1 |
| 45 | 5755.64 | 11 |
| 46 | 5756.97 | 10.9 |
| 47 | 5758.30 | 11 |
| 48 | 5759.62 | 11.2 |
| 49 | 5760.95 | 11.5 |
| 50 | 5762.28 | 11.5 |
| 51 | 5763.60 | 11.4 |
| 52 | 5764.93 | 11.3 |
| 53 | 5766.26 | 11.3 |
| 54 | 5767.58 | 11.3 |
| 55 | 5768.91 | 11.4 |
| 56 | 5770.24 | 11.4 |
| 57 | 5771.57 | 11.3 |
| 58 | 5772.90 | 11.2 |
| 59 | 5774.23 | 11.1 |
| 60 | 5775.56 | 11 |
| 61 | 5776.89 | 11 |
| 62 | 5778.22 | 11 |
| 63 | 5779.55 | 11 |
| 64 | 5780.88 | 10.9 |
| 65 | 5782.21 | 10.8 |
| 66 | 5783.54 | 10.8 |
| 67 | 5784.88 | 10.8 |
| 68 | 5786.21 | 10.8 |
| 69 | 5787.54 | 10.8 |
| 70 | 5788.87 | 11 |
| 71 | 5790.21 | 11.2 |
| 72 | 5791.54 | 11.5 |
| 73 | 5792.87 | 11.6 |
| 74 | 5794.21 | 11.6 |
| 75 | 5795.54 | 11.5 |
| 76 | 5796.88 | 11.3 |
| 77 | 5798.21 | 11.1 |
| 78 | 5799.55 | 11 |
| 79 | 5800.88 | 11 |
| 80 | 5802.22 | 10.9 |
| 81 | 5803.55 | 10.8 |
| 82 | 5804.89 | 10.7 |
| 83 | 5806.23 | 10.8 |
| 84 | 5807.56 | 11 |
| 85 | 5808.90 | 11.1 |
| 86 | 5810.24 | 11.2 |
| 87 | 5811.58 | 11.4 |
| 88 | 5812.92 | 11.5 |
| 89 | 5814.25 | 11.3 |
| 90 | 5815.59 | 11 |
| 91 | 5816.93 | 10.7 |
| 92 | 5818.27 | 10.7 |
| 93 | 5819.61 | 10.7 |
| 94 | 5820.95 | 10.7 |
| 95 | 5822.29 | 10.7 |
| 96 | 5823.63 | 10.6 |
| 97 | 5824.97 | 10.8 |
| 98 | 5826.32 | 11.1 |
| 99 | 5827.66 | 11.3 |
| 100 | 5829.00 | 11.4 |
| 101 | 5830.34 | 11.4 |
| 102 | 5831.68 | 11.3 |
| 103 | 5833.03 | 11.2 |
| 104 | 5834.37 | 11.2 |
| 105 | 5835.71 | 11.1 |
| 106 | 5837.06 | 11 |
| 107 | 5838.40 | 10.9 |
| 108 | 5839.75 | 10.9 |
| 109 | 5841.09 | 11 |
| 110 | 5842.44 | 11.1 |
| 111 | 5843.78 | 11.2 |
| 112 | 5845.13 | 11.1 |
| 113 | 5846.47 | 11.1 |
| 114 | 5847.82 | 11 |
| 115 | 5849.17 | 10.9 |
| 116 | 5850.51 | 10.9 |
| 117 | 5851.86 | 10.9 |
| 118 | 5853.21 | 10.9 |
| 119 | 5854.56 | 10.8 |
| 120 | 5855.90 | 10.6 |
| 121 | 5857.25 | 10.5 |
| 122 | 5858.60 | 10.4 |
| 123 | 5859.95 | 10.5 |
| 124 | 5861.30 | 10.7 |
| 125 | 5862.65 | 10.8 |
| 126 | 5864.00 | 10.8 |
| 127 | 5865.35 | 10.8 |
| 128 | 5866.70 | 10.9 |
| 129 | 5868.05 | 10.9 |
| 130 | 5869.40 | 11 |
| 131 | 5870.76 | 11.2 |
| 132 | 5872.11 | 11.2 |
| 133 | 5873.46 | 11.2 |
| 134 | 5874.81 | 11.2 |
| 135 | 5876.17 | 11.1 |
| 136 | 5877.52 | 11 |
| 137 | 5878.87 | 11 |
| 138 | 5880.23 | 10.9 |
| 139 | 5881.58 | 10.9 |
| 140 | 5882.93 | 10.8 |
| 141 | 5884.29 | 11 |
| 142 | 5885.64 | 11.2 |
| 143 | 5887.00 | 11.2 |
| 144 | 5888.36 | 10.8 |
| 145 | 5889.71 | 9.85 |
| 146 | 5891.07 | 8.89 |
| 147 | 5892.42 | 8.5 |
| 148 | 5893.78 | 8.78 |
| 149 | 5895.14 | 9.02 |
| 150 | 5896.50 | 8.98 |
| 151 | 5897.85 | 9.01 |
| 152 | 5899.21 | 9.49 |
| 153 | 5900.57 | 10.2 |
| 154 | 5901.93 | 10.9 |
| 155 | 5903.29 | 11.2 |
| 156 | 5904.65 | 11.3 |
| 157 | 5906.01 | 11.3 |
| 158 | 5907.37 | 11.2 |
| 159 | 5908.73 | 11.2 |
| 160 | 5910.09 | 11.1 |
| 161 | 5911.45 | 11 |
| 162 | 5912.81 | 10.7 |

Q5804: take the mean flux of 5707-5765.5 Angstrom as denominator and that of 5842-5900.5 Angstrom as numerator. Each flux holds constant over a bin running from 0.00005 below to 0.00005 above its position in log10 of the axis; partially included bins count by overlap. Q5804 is 0.9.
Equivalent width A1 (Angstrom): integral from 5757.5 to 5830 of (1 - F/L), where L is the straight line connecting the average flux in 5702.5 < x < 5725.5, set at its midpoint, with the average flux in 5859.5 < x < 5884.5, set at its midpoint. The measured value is -0.60 Angstrom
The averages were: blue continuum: 11.1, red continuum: 10.9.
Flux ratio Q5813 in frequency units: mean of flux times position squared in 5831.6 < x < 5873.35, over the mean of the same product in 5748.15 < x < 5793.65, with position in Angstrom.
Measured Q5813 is 1.01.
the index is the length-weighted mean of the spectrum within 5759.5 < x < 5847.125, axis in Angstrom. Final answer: 11.1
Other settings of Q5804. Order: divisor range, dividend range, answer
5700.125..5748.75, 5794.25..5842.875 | 0.98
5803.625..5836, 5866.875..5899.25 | 0.94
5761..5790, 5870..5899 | 0.93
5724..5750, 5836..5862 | 0.95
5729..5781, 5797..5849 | 0.98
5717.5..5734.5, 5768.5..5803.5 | 0.97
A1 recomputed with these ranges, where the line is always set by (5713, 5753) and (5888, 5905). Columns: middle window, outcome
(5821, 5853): -2.3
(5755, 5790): -0.5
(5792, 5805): -0.6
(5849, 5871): -1.5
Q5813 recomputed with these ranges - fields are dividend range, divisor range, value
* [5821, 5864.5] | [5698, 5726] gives 1.03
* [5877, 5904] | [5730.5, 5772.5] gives 0.94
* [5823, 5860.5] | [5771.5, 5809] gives 1.01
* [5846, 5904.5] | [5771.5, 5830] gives 0.98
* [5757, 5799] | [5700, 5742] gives 1.01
